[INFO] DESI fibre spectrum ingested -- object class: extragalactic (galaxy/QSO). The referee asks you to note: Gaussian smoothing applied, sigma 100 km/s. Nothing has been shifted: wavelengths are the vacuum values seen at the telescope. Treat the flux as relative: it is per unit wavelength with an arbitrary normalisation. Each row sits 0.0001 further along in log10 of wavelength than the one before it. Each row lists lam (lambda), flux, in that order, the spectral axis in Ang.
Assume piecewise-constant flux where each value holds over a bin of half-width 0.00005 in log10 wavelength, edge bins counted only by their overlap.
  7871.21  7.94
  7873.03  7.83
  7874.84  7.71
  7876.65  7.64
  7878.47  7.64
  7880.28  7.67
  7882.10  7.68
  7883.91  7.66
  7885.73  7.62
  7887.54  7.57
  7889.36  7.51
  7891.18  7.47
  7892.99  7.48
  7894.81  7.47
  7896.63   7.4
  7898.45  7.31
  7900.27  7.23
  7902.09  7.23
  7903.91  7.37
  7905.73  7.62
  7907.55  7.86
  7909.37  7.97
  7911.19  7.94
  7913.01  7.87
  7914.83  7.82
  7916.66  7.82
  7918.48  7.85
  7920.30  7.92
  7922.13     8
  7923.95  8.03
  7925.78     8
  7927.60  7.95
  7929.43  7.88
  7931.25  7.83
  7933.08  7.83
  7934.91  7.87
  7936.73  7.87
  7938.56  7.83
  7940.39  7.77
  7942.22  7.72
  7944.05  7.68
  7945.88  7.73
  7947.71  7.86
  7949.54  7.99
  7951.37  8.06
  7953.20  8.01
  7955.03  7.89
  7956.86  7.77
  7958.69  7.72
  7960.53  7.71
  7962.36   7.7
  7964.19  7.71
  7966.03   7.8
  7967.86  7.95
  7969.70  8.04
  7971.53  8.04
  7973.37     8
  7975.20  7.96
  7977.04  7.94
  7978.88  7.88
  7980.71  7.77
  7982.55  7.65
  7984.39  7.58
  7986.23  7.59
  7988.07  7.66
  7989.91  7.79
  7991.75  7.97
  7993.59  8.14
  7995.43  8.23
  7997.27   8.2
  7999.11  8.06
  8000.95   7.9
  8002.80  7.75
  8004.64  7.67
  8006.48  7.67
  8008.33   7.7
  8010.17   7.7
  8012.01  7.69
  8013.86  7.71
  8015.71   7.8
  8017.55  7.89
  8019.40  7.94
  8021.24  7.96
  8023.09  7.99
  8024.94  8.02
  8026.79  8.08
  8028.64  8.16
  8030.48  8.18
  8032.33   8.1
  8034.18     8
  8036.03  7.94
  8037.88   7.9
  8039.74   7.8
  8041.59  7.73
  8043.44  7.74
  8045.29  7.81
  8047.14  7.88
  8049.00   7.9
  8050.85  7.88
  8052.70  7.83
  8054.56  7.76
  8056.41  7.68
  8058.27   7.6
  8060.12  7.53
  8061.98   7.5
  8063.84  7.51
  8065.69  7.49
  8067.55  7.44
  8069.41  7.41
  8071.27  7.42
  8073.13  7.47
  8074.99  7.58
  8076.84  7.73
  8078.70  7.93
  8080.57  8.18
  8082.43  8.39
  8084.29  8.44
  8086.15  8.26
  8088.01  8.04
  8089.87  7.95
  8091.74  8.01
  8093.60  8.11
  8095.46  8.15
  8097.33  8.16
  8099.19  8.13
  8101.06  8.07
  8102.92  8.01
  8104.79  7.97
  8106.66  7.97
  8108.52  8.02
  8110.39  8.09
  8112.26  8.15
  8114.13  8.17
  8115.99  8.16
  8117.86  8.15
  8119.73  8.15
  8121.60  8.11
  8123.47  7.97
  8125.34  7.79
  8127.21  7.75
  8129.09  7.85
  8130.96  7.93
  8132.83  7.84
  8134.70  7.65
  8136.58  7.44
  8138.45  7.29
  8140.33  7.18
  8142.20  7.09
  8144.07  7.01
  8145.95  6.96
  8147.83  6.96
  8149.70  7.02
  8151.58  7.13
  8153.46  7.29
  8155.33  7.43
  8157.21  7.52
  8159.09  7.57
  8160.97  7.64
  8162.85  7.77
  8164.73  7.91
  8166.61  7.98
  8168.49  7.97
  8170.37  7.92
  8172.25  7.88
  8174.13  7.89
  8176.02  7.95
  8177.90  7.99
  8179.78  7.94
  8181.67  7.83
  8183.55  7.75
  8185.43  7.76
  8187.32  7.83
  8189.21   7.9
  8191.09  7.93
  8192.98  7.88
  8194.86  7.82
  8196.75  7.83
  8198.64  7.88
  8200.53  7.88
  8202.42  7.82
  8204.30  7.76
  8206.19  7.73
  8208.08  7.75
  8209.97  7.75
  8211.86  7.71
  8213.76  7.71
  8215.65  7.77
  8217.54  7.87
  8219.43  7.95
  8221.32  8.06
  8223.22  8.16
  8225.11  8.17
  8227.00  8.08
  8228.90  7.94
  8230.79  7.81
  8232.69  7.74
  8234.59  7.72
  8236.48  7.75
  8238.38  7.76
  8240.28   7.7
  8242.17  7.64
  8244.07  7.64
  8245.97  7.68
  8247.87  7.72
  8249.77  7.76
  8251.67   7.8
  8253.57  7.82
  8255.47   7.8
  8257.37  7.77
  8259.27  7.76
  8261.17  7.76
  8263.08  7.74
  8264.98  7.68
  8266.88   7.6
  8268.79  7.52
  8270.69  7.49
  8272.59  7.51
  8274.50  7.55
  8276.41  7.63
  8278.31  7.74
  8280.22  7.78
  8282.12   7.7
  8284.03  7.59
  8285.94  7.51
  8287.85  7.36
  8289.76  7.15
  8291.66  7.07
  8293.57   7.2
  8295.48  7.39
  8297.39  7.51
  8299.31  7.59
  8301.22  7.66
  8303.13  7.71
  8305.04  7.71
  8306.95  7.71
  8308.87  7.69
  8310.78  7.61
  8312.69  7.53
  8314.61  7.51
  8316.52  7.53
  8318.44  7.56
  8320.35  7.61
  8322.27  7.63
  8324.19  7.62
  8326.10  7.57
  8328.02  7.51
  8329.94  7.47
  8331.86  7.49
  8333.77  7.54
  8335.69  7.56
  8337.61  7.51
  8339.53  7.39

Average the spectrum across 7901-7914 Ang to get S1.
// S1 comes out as 7.69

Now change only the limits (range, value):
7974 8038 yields 7.89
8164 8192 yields 7.9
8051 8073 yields 7.57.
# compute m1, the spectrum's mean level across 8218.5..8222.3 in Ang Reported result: 8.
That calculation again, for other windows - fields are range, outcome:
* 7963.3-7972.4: 7.91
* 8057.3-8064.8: 7.54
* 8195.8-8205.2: 7.83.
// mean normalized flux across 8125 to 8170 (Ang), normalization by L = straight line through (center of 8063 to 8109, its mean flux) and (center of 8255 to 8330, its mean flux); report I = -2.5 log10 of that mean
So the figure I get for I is 0.04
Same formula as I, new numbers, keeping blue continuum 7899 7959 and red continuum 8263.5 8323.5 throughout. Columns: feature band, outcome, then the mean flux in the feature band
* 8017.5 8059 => -0.024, 7.9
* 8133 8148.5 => 0.063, 7.23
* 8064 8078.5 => 0.025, 7.53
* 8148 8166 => 0.026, 7.46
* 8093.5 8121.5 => -0.057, 8.1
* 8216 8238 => -0.045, 7.92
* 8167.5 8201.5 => -0.035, 7.88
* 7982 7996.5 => -0.009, 7.83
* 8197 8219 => -0.025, 7.79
